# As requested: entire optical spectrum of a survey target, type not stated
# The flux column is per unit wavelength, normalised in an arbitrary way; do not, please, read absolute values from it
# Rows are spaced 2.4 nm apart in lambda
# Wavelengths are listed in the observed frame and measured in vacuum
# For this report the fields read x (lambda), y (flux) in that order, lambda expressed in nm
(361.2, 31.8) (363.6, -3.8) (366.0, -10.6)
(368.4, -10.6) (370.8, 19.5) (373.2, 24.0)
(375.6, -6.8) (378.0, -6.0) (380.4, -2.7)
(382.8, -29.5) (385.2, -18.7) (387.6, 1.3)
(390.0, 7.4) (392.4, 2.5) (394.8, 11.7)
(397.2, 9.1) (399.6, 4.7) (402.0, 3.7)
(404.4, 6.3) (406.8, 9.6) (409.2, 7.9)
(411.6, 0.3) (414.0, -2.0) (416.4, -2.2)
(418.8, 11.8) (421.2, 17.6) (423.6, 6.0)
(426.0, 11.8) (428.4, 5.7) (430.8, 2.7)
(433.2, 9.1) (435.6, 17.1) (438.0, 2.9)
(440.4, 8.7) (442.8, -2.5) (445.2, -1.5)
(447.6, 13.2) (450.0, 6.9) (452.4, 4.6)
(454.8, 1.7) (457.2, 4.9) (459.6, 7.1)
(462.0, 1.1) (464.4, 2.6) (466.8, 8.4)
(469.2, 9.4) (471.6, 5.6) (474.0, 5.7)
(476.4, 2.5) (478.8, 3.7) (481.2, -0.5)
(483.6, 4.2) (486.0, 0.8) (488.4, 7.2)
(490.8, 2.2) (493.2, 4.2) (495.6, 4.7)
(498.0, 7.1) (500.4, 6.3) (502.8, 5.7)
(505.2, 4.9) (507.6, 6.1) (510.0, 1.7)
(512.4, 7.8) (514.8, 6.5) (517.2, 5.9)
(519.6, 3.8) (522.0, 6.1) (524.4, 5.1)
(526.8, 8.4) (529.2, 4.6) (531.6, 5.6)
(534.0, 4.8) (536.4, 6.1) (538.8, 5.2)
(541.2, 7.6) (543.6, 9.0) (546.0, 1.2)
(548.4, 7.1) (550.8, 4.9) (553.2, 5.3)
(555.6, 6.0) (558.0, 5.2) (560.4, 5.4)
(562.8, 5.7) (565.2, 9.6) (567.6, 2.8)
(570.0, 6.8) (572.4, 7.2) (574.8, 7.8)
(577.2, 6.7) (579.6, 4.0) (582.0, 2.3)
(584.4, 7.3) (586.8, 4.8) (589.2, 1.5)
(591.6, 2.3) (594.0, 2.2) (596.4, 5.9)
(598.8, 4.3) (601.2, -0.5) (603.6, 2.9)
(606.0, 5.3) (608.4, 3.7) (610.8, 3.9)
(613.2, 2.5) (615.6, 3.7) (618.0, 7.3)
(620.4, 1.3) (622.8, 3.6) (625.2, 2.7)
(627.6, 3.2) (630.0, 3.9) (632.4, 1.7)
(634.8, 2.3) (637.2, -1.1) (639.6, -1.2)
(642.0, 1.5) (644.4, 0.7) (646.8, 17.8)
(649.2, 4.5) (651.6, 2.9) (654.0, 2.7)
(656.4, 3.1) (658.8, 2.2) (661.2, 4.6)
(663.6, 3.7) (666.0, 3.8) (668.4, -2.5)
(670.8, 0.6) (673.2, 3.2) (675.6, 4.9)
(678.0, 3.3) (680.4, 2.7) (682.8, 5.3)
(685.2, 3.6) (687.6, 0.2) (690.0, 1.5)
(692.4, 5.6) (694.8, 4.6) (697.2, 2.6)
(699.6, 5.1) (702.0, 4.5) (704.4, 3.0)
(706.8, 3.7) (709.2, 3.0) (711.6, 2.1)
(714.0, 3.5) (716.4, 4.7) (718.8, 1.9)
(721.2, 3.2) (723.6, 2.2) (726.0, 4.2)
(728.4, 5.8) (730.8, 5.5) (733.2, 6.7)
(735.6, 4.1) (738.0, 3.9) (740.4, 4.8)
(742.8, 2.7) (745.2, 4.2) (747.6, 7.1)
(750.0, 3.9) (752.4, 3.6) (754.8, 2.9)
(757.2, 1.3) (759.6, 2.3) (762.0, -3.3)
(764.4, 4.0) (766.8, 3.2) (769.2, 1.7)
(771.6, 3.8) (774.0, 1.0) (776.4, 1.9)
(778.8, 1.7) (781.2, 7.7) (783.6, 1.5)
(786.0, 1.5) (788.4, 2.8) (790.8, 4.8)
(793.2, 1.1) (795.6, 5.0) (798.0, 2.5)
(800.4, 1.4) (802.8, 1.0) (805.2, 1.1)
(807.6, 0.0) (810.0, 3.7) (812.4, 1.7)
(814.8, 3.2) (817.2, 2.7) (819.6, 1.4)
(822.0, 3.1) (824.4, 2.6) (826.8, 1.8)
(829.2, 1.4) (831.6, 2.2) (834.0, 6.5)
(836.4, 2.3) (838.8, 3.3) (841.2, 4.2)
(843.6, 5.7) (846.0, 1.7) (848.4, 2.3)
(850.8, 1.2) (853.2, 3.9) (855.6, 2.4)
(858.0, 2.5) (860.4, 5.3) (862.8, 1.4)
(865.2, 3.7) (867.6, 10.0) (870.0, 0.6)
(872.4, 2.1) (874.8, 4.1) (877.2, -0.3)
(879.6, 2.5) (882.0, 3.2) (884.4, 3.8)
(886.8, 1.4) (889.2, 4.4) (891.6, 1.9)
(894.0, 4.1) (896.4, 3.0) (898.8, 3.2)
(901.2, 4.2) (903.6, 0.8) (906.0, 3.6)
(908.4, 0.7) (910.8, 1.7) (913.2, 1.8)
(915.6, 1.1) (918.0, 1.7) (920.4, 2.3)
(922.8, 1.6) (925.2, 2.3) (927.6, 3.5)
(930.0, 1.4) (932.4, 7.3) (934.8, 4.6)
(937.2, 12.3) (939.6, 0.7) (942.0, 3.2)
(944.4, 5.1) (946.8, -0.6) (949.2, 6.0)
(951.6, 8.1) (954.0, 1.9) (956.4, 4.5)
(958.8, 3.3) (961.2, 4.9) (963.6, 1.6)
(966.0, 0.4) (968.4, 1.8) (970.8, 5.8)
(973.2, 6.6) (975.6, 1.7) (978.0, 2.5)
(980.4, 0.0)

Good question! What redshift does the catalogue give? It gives 0.733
